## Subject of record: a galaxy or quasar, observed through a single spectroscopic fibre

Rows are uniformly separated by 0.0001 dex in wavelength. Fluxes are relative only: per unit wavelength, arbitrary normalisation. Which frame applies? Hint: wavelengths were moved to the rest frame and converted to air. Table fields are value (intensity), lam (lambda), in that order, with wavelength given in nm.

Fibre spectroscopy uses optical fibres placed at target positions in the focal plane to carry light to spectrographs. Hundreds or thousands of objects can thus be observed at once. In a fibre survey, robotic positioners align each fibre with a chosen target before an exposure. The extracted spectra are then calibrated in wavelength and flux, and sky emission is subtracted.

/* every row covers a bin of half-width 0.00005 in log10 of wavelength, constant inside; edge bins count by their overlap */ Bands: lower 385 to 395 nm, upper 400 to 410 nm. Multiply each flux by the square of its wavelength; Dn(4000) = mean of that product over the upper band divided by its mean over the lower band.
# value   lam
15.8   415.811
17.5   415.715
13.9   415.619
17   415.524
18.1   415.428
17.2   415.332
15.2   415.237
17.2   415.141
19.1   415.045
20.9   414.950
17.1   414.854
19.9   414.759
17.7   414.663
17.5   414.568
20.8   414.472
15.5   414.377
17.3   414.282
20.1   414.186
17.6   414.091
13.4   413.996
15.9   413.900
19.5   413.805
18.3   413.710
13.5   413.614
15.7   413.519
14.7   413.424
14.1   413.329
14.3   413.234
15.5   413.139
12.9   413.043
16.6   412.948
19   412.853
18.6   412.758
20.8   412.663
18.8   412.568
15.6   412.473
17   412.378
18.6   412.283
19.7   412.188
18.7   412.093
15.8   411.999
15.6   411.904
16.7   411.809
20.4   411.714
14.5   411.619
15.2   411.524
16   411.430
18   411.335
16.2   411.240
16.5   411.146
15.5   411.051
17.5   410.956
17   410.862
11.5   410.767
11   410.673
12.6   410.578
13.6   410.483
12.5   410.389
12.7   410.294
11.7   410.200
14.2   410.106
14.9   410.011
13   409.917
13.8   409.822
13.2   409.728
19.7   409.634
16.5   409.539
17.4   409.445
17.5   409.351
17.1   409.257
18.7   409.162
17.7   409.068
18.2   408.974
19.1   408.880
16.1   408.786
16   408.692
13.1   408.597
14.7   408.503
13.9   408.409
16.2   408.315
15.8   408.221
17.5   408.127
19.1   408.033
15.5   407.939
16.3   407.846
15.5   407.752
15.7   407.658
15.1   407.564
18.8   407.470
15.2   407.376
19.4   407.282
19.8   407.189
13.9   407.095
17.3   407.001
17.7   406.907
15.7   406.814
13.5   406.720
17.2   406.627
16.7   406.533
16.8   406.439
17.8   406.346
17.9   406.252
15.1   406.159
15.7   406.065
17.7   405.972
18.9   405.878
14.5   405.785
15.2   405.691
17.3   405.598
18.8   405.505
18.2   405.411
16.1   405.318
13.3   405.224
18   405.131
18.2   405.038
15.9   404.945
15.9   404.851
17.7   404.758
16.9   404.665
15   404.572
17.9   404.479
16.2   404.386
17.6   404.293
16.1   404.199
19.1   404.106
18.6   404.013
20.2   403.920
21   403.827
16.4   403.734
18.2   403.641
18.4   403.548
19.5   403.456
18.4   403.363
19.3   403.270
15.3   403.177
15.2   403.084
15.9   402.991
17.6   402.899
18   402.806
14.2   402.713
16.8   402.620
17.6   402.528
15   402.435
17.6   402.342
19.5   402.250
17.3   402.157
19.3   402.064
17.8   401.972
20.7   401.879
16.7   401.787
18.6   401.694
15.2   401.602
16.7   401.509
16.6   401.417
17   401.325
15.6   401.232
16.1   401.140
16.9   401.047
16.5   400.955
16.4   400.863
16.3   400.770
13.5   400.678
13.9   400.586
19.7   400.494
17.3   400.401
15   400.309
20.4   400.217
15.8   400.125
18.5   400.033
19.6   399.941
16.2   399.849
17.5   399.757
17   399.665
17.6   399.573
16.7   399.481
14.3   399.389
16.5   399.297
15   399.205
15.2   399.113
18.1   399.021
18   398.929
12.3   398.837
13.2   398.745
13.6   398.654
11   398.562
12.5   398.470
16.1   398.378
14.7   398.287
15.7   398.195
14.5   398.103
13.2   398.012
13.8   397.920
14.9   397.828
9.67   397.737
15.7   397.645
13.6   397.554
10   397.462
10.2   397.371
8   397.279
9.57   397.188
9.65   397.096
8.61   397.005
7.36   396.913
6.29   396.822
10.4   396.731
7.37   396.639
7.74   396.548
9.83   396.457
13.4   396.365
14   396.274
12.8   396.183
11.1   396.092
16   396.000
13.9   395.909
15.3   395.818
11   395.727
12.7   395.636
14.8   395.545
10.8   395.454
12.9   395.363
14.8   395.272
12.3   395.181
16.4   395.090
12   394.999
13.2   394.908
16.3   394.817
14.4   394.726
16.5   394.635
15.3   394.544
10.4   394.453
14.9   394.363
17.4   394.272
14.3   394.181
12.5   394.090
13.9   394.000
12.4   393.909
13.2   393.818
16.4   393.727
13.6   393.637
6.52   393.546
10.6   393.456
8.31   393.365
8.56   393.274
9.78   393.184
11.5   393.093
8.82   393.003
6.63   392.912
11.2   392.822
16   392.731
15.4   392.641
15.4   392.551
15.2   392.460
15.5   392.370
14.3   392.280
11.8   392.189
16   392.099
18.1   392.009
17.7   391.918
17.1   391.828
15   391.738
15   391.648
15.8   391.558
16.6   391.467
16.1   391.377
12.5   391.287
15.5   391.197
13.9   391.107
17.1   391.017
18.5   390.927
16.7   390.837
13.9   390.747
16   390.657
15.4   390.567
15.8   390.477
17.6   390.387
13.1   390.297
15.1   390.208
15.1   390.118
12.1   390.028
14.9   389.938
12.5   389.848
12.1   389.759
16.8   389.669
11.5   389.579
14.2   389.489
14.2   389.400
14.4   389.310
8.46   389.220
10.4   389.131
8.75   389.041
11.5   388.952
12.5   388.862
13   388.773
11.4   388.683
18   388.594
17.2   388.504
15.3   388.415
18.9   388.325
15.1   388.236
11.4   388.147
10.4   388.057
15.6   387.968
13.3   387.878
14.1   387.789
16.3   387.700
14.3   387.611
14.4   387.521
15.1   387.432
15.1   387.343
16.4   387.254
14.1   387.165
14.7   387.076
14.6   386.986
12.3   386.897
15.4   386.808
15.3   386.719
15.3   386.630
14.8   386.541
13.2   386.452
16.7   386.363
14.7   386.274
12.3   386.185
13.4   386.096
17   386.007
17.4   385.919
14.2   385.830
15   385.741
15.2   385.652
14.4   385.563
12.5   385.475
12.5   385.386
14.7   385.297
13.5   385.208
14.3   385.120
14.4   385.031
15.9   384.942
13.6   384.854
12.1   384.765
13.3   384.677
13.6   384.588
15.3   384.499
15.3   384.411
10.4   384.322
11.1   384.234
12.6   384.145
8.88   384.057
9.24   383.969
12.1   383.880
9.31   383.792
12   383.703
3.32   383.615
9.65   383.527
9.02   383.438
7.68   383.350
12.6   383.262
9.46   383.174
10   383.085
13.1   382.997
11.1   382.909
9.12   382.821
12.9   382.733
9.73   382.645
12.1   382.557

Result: 1.3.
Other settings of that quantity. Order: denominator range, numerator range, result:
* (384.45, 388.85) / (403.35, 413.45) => 1.27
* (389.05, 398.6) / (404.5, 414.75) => 1.34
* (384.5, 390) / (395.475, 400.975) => 1.04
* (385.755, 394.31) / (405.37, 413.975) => 1.27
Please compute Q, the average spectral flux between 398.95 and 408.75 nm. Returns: 16.9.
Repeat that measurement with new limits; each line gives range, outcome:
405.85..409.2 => 16.6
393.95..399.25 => 12.9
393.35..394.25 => 12.4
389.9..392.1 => 15.6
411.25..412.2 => 16.9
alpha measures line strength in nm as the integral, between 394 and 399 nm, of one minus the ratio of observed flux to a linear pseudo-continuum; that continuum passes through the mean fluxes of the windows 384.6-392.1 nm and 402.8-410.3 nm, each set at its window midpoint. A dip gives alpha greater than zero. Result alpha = 0.880 nm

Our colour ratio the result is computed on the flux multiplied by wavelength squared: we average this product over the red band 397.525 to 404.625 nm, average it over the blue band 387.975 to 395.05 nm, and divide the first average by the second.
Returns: 1.2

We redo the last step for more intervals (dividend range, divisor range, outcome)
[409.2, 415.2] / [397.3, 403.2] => 1.09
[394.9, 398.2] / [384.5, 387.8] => 0.87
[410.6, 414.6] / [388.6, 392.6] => 1.28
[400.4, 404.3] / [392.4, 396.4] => 1.38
